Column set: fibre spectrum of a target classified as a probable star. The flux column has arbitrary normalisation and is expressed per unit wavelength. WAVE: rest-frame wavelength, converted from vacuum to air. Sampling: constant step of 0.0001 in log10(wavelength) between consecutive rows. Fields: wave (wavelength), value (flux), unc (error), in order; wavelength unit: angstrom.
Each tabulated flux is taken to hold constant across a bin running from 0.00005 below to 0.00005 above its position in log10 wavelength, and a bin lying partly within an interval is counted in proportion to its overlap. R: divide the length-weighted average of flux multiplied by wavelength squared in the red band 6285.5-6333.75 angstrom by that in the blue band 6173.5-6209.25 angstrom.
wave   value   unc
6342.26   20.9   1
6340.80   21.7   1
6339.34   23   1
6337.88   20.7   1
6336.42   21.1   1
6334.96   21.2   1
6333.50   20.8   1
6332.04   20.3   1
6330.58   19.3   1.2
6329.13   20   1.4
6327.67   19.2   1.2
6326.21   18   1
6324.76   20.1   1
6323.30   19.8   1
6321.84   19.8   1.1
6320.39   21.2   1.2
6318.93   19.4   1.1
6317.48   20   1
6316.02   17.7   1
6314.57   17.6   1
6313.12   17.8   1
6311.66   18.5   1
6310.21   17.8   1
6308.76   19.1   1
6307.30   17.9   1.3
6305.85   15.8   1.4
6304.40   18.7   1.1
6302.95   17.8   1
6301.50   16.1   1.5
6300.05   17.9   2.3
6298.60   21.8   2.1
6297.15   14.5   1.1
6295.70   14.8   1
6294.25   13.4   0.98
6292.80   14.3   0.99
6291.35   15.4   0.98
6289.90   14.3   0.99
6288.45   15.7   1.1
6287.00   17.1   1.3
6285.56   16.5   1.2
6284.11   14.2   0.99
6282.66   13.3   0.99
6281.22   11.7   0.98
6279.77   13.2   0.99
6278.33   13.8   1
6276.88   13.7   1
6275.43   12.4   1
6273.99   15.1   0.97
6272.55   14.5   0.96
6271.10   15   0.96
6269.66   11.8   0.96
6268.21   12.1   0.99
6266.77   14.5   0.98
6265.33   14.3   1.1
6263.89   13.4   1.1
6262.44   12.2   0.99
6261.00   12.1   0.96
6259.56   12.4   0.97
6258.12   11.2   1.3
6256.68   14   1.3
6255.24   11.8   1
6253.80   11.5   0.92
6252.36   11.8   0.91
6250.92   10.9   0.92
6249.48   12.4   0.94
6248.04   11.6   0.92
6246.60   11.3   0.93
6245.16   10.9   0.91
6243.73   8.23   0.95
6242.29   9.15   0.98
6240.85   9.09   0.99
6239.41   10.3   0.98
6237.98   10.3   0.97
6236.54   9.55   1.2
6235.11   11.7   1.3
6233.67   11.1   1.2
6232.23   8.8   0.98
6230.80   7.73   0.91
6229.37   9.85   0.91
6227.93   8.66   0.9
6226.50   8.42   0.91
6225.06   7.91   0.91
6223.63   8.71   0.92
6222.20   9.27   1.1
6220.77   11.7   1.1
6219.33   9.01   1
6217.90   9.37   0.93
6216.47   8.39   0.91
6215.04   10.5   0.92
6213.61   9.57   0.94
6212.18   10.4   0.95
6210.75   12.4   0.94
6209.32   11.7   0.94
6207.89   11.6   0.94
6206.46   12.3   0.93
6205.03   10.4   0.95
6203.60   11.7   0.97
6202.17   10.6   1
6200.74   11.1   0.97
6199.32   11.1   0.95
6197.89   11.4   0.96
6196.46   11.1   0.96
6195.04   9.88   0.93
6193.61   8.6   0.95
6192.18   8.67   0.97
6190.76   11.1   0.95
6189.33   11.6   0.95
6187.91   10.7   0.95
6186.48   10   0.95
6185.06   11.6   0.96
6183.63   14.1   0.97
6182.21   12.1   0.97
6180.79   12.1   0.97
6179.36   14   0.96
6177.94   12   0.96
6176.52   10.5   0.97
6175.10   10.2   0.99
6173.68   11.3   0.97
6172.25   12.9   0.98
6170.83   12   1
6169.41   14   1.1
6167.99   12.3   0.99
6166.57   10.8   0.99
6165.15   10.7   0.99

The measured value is 1.66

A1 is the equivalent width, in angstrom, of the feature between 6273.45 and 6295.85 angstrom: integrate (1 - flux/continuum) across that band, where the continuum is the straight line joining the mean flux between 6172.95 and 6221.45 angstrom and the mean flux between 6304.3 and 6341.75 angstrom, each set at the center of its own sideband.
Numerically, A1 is 3.5 angstrom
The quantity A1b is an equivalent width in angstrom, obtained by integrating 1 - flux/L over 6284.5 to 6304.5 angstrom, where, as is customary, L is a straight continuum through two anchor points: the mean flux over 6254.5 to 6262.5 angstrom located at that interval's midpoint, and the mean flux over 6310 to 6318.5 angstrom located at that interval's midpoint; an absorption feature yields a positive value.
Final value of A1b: 0.0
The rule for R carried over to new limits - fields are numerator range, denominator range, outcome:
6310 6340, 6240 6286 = 1.61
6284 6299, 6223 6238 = 1.71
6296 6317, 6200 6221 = 1.71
